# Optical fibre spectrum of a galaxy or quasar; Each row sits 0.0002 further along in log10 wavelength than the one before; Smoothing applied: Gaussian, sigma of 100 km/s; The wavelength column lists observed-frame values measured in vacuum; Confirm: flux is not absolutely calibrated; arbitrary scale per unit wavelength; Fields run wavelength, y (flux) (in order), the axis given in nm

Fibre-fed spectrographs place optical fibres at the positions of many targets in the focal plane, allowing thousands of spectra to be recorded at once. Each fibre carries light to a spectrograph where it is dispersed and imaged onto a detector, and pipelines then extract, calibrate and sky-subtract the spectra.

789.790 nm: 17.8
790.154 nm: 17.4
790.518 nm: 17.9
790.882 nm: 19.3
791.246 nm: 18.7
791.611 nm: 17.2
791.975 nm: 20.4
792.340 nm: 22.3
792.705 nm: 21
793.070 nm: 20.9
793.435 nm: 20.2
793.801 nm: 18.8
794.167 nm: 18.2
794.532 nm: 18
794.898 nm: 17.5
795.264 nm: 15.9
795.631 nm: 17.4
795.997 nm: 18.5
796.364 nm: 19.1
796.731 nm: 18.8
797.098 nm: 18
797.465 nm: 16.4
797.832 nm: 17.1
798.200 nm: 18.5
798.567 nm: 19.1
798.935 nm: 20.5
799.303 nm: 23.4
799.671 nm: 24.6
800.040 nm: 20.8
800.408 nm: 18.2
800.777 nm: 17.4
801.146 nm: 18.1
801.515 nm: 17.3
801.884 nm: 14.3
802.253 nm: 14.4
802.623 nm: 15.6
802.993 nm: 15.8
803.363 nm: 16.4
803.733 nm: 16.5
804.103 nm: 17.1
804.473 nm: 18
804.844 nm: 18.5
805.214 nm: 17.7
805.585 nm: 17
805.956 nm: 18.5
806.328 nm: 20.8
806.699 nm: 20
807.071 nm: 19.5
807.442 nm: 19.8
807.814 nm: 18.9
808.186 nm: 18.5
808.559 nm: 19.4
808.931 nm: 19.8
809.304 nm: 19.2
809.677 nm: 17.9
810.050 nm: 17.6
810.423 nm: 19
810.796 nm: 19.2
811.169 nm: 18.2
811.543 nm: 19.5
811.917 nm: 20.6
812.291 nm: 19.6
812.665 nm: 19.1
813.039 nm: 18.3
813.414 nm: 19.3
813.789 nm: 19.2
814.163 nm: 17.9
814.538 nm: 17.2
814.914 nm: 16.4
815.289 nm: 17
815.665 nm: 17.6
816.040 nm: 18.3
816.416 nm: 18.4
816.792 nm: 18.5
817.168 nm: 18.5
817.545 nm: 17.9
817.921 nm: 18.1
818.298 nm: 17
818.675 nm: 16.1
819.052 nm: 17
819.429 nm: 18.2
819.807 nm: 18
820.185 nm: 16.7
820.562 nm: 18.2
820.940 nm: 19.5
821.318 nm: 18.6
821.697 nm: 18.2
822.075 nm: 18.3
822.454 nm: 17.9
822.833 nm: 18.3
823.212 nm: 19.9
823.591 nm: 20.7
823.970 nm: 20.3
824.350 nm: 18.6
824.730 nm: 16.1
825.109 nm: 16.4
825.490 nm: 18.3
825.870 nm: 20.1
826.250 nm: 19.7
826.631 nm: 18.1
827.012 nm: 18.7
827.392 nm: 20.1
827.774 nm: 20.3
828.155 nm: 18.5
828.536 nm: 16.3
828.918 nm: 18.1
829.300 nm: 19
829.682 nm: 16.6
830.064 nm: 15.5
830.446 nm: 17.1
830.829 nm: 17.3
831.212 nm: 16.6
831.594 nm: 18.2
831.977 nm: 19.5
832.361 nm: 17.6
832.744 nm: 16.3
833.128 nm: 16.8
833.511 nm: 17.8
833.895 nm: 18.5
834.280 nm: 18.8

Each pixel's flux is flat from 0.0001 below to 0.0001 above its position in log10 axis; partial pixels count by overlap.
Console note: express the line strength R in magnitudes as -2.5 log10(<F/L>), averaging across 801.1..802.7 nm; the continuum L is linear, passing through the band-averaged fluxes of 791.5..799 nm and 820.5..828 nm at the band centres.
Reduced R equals 0.19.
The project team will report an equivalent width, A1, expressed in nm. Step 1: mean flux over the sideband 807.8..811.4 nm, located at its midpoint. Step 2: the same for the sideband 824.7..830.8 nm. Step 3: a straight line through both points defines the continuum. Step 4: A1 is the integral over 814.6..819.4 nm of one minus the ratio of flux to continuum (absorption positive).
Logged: 0.237 nm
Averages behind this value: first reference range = 18.8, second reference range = 18.1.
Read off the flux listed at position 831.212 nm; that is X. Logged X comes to 16.6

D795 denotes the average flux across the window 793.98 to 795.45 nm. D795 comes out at 17.4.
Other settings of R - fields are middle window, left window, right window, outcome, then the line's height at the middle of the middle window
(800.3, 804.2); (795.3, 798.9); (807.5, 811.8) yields 0.13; 18.4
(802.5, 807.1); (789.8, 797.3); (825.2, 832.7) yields 0.05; 18.5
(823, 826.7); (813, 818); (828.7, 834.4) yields -0.06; 17.8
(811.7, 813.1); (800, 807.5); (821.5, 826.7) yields -0.08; 18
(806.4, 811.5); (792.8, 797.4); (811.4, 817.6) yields -0.04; 18.4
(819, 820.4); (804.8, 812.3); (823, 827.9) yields 0.09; 19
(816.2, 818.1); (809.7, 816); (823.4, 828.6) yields 0.02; 18.6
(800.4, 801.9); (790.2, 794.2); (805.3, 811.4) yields 0.12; 19.2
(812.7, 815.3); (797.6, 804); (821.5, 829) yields 0.02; 18.4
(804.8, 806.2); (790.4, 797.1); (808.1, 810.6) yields 0.05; 18.8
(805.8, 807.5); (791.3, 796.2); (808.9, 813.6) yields -0.04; 19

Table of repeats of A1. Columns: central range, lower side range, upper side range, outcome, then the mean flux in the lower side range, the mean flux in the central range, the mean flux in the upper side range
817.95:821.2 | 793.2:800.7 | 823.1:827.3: 0.21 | 18.9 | 17.6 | 18.8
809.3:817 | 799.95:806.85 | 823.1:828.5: -0.17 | 17.4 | 18.5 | 18.9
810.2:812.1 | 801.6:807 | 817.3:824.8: -0.18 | 17.2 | 19.3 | 18.2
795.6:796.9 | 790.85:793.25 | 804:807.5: 0.07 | 20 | 18.6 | 18.7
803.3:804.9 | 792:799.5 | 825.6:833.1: 0.13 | 19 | 17.3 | 18.1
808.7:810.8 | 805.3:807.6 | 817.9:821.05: 0.00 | 19.2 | 18.8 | 17.6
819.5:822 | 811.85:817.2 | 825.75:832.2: 0.01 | 18.3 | 18.2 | 18.2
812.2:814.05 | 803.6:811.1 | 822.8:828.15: -0.03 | 18.7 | 19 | 19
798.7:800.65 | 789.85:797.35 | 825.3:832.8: -0.28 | 18.7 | 21.3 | 18.1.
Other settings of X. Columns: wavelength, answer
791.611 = 17.2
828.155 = 18.5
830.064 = 15.5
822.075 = 18.3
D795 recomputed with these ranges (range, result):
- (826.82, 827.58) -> 19.4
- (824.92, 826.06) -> 18.3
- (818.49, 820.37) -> 17.2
